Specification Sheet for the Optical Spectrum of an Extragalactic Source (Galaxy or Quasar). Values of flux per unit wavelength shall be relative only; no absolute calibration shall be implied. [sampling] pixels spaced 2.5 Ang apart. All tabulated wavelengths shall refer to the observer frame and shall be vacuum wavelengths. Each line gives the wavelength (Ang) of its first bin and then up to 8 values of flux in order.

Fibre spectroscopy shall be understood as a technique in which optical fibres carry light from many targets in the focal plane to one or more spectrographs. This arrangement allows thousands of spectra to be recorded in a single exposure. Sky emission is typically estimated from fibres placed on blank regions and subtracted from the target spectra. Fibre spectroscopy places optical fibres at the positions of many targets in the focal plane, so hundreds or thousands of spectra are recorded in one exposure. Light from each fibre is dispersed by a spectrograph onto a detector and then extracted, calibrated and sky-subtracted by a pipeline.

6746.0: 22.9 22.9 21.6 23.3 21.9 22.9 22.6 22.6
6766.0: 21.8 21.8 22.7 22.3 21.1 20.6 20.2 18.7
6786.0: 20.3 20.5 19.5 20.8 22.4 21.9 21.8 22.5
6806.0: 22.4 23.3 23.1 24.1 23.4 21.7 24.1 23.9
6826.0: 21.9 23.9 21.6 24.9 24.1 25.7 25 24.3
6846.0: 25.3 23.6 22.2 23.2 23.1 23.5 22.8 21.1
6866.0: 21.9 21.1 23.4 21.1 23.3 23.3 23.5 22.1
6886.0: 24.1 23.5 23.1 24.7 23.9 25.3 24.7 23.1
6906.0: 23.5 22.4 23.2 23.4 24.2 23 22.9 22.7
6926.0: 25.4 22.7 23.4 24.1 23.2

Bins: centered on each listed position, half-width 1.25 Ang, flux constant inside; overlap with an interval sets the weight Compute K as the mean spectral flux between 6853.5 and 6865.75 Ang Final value 22.6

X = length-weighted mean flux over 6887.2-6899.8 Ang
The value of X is 24.1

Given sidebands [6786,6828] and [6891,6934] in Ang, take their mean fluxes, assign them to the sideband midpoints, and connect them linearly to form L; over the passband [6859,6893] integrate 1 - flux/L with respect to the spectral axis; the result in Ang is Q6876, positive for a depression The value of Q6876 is 0.7 Ang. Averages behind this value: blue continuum 22.3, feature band 22.7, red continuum 23.7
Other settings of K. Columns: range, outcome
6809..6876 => 23.2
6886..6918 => 23.7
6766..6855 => 22.5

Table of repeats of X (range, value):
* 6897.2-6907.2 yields 24.2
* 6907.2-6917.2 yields 23.3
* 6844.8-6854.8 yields 23.6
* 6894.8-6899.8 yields 24.6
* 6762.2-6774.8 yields 22.2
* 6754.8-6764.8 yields 22.5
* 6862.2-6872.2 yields 21.9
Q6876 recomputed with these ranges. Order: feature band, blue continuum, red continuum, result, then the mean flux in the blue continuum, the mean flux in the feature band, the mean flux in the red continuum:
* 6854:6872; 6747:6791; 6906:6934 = 0.2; 21.6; 22.4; 23.4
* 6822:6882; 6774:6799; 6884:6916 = -2.3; 20.6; 23.2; 23.7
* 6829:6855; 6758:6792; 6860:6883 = -2.3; 21.2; 24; 22.4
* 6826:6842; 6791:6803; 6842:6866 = -1.0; 21.5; 24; 23.2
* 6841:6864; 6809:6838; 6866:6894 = -0.2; 23.4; 23.4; 22.9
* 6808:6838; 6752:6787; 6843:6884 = -1.4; 21.6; 23.4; 22.9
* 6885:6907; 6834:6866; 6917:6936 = -0.4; 23.6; 24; 23.4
